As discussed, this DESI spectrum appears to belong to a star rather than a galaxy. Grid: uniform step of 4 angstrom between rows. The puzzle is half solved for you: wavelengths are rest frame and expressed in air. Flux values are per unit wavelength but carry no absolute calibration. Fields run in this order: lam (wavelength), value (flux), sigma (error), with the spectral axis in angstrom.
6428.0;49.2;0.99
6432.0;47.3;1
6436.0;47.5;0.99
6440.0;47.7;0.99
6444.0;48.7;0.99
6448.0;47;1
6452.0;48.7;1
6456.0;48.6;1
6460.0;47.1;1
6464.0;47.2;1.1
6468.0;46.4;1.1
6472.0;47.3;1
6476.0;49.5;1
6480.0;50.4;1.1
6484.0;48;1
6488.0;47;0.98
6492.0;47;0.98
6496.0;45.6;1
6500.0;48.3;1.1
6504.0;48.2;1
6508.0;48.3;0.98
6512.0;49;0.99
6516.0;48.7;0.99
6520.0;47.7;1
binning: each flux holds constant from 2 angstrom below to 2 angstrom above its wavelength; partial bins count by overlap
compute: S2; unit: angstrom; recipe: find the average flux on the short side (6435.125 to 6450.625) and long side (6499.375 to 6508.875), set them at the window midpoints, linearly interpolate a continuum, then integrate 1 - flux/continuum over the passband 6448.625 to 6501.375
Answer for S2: 0.31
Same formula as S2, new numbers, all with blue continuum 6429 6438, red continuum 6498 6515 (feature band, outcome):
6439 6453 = -0.1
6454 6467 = 0.1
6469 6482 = -0.2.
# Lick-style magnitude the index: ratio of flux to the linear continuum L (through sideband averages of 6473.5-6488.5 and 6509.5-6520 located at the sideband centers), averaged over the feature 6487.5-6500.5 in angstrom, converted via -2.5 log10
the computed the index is 0.04 mag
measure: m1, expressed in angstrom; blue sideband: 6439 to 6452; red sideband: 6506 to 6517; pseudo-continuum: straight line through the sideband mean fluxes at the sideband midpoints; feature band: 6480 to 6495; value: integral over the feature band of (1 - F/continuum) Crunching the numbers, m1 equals 0.2 angstrom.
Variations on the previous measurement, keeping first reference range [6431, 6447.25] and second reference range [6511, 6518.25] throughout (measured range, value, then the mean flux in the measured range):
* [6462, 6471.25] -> 0.25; 46.9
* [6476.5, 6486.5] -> -0.16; 49.1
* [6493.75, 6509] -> 0.34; 47.5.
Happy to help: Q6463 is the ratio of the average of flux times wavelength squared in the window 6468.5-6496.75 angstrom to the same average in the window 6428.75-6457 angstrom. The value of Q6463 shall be 1.01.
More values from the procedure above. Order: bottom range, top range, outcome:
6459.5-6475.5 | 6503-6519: 1.04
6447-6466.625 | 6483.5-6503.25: 1.00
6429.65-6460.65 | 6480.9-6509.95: 1.01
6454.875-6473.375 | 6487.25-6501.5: 1.00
